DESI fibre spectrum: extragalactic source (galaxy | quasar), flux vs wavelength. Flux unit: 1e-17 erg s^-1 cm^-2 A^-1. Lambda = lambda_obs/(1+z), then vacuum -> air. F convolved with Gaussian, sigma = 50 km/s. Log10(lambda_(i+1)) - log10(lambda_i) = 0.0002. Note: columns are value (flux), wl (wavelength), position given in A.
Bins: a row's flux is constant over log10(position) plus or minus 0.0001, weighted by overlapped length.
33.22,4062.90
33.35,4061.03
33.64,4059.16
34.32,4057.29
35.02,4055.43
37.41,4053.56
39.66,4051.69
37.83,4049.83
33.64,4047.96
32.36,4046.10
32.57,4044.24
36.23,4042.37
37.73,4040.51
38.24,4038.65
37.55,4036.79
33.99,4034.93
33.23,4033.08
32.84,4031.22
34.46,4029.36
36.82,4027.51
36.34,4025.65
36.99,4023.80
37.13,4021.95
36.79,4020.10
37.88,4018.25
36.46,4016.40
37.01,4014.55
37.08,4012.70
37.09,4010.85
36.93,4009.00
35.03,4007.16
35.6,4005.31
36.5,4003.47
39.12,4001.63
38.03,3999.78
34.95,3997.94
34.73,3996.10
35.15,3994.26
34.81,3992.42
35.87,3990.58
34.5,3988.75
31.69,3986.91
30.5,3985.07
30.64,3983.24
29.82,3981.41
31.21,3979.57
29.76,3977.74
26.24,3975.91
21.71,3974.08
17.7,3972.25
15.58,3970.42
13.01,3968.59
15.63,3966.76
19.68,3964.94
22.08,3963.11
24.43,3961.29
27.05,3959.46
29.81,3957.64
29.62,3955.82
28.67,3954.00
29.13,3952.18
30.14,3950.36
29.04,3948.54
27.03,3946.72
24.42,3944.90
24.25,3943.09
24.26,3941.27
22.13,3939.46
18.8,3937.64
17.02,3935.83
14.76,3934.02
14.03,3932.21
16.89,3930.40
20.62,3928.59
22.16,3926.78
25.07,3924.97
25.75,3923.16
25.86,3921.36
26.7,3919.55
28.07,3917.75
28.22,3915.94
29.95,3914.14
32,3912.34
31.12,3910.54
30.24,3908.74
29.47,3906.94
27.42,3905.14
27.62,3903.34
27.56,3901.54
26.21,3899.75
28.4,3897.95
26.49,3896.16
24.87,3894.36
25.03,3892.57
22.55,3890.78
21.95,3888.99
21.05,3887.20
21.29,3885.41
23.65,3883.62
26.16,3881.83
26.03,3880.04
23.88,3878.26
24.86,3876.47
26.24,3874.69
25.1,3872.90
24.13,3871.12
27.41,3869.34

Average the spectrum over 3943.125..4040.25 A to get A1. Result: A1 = 31.3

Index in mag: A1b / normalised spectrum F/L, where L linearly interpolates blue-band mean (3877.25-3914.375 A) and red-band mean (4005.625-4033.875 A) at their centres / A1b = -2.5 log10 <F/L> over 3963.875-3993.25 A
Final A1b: 0.255 mag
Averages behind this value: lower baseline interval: 26.3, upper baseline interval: 36.1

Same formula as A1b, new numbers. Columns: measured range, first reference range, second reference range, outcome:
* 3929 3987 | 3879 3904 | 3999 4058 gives 0.27 mag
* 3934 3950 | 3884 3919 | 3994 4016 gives 0.31 mag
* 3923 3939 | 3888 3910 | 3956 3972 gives 0.24 mag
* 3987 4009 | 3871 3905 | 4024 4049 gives -0.10 mag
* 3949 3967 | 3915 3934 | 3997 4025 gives 0.08 mag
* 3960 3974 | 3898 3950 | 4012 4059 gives 0.48 mag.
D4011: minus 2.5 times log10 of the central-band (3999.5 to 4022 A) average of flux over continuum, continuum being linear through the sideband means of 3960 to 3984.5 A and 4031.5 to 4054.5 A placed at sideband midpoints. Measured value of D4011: -0.23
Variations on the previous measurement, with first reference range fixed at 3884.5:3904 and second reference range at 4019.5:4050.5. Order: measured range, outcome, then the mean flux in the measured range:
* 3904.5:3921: -0.117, 29.2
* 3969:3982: 0.281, 24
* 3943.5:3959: 0.032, 28.3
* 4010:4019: -0.095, 37.1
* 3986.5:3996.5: -0.077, 34.6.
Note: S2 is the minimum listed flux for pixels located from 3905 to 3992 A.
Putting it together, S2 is 13.01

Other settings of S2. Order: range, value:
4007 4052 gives 32.36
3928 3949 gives 14.03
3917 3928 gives 22.16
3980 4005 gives 29.82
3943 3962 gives 24.25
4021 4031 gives 34.46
